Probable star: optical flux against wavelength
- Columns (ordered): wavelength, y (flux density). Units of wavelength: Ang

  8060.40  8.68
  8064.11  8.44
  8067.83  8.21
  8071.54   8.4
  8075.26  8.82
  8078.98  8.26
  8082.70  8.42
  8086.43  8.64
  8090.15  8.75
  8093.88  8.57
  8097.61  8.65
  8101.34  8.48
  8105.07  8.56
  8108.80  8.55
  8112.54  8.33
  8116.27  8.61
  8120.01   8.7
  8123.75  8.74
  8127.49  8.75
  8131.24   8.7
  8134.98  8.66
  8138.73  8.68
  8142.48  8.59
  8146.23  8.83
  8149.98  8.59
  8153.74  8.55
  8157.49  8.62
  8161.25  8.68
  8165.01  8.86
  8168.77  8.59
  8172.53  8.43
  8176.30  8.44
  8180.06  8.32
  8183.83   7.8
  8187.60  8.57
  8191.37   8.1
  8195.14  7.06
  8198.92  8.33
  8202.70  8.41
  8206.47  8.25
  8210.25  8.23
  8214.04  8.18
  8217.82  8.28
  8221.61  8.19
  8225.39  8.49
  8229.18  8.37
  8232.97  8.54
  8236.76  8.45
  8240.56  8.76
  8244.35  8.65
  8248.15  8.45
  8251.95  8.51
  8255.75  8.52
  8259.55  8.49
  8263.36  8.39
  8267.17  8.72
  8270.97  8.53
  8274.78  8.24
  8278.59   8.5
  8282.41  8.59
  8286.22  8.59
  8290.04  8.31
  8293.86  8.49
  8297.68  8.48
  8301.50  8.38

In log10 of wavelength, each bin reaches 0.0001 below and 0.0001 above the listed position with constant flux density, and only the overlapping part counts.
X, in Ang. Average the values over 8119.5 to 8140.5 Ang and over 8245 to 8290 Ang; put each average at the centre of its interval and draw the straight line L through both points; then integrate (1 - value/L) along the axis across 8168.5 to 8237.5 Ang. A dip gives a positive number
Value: 2.7 Ang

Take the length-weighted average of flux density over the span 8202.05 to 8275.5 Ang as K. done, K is 8.44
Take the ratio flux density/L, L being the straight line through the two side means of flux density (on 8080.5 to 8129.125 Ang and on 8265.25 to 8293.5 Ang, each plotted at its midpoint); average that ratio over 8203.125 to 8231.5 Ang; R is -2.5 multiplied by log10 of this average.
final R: 0.03 mag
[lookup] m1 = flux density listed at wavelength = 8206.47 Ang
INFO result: 8.25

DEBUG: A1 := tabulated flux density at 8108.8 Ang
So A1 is 8.55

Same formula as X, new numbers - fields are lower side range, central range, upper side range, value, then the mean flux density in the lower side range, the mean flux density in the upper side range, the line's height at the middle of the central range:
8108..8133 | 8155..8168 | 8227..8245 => -0.2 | 8.63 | 8.55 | 8.6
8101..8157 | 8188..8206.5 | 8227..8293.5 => 1.1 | 8.63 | 8.51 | 8.56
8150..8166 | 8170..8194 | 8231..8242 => 1.1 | 8.66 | 8.57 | 8.63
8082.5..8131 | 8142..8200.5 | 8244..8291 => 1.2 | 8.6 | 8.5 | 8.56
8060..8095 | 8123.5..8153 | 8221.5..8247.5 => -0.6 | 8.51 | 8.51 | 8.51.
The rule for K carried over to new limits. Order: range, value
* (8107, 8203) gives 8.48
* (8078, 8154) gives 8.6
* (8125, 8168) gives 8.68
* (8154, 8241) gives 8.34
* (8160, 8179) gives 8.59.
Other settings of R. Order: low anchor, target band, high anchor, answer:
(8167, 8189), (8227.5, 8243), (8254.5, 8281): -0.01 mag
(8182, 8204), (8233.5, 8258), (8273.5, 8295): -0.04 mag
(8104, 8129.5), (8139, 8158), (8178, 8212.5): -0.03 mag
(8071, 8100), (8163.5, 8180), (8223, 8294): 0.00 mag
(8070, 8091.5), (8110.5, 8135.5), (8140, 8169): 0.00 mag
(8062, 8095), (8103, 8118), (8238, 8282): 0.00 mag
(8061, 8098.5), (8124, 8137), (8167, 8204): -0.04 mag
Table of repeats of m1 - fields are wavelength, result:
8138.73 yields 8.68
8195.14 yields 7.06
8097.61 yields 8.65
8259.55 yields 8.49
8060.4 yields 8.68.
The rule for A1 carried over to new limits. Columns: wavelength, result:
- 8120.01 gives 8.7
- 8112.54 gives 8.33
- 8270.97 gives 8.53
